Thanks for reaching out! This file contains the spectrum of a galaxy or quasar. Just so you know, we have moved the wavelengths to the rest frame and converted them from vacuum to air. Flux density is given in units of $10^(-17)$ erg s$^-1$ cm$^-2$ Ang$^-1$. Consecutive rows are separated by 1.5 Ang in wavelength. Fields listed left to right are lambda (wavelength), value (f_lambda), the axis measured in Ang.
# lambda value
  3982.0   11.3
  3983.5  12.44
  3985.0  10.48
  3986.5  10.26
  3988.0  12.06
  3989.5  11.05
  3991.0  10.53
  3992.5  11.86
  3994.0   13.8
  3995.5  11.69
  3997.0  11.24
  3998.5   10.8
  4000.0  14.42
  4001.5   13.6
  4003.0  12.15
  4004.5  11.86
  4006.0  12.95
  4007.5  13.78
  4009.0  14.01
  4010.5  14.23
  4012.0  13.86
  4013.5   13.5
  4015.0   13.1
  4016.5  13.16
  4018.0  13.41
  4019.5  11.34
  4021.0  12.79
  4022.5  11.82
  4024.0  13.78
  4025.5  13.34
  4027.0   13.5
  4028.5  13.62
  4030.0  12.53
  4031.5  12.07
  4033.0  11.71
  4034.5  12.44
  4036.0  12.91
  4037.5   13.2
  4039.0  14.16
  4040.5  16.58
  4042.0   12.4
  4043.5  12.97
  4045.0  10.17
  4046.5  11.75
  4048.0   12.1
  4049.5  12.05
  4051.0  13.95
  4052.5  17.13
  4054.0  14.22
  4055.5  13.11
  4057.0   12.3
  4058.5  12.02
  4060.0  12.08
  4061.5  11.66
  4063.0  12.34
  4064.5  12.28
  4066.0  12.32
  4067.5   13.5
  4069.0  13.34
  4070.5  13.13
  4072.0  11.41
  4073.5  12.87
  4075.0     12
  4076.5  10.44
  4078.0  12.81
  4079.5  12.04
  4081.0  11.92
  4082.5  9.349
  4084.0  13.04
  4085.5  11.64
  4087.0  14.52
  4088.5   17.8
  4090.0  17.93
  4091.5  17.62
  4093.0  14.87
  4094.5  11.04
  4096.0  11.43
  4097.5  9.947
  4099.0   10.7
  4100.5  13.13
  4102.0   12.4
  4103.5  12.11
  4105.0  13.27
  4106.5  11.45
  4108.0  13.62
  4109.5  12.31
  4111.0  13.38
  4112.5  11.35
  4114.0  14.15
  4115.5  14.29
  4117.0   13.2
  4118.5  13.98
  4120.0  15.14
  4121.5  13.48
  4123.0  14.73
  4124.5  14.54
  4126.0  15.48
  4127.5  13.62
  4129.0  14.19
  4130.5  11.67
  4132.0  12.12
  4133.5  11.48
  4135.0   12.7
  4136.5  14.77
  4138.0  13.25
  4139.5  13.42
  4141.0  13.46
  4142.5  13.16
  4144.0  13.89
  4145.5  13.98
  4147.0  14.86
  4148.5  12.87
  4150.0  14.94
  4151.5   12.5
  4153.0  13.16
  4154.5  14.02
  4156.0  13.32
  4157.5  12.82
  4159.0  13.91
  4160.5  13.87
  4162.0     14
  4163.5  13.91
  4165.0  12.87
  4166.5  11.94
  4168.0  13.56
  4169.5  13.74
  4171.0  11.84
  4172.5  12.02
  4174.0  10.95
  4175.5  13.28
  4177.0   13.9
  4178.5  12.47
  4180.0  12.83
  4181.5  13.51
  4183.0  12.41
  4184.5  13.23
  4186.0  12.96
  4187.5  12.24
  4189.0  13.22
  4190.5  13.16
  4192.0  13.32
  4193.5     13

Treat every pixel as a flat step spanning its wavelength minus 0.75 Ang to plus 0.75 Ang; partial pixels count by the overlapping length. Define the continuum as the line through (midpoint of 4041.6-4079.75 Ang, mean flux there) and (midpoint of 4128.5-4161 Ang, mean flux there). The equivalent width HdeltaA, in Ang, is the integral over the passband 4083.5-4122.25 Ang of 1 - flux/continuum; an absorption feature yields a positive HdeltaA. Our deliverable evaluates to -1.2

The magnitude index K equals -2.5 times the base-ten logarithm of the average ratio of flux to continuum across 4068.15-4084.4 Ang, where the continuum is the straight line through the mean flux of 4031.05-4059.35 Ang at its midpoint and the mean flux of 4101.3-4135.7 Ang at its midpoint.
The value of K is 0.09 mag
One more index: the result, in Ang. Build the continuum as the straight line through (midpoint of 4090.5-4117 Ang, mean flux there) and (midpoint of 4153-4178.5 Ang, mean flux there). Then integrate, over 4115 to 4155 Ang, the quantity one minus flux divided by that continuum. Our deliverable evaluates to -2.1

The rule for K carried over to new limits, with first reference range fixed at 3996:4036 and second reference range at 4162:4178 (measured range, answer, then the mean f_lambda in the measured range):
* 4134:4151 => -0.069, 13.7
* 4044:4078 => 0.026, 12.6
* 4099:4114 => 0.027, 12.5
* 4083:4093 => -0.183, 15.2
